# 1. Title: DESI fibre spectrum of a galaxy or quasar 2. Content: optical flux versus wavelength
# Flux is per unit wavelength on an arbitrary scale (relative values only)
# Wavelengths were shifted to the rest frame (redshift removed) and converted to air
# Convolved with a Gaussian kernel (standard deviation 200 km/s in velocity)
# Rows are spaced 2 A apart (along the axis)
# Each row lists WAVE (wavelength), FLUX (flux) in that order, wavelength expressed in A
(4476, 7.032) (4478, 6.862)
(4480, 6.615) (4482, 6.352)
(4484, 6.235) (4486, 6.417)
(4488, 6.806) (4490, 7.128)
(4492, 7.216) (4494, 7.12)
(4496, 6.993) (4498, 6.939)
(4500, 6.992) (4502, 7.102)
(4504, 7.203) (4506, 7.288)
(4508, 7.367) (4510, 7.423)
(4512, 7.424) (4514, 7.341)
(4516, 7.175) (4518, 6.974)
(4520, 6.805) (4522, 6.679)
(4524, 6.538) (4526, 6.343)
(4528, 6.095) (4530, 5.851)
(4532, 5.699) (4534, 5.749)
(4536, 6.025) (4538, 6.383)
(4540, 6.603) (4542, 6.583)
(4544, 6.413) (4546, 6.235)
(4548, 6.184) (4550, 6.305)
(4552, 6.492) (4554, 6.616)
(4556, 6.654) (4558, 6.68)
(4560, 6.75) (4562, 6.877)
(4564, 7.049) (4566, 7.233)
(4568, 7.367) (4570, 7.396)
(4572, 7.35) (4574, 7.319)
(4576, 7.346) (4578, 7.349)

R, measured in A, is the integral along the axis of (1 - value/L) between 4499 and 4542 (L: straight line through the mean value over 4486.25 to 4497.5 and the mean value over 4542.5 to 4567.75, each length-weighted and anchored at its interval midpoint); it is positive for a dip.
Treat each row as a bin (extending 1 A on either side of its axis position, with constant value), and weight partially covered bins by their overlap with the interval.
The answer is 0.8 A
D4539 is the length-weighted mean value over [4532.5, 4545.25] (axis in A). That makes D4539 6.27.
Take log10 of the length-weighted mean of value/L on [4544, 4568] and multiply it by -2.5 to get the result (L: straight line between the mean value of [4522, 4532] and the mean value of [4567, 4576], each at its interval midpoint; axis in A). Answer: 0.05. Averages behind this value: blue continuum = 6.2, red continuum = 7.36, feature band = 6.66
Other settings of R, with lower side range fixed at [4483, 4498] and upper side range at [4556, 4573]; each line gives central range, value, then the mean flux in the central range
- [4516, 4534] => 1.5 A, 6.38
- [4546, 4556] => 0.9 A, 6.41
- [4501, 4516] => -0.9 A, 7.3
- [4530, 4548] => 2.1 A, 6.19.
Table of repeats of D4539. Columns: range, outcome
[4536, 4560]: 6.46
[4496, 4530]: 6.95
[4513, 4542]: 6.45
